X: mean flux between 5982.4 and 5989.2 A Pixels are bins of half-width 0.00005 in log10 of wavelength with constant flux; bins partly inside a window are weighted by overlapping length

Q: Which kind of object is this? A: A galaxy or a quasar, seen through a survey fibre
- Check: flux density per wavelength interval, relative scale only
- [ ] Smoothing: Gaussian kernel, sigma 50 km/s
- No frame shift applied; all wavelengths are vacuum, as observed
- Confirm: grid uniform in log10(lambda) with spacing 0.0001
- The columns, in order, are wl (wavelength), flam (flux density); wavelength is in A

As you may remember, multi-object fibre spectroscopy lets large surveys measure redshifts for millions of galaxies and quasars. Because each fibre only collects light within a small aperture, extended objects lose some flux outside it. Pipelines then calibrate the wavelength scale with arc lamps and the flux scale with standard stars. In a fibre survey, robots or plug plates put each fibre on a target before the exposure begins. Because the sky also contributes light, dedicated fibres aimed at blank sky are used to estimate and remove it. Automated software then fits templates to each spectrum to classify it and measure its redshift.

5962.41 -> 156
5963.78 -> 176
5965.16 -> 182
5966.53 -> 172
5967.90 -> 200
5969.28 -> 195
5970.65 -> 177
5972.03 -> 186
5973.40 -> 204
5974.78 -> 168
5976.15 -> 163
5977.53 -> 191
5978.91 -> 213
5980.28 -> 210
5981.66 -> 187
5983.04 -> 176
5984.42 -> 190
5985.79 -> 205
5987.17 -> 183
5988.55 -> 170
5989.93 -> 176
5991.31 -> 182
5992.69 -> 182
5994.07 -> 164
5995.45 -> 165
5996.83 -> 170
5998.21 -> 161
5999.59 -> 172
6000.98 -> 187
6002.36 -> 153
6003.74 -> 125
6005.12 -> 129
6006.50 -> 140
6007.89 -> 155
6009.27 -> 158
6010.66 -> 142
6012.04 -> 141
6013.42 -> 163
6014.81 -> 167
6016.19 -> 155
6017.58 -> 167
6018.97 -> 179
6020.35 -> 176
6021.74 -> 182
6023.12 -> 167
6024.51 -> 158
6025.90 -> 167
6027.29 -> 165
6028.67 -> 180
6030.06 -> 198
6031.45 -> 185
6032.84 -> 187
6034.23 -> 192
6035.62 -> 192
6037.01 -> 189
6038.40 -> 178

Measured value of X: 185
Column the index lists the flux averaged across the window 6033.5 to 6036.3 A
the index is 192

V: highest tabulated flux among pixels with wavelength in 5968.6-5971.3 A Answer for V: 195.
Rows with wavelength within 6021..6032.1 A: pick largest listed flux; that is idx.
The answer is 198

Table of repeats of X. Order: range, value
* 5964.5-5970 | 187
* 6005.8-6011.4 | 149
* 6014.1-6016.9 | 161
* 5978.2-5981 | 211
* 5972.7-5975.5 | 186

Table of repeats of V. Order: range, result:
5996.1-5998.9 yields 170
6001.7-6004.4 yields 153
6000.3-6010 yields 187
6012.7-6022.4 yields 182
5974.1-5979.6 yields 213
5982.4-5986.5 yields 205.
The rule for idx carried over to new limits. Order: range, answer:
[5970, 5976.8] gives 204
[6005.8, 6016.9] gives 167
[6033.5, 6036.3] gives 192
